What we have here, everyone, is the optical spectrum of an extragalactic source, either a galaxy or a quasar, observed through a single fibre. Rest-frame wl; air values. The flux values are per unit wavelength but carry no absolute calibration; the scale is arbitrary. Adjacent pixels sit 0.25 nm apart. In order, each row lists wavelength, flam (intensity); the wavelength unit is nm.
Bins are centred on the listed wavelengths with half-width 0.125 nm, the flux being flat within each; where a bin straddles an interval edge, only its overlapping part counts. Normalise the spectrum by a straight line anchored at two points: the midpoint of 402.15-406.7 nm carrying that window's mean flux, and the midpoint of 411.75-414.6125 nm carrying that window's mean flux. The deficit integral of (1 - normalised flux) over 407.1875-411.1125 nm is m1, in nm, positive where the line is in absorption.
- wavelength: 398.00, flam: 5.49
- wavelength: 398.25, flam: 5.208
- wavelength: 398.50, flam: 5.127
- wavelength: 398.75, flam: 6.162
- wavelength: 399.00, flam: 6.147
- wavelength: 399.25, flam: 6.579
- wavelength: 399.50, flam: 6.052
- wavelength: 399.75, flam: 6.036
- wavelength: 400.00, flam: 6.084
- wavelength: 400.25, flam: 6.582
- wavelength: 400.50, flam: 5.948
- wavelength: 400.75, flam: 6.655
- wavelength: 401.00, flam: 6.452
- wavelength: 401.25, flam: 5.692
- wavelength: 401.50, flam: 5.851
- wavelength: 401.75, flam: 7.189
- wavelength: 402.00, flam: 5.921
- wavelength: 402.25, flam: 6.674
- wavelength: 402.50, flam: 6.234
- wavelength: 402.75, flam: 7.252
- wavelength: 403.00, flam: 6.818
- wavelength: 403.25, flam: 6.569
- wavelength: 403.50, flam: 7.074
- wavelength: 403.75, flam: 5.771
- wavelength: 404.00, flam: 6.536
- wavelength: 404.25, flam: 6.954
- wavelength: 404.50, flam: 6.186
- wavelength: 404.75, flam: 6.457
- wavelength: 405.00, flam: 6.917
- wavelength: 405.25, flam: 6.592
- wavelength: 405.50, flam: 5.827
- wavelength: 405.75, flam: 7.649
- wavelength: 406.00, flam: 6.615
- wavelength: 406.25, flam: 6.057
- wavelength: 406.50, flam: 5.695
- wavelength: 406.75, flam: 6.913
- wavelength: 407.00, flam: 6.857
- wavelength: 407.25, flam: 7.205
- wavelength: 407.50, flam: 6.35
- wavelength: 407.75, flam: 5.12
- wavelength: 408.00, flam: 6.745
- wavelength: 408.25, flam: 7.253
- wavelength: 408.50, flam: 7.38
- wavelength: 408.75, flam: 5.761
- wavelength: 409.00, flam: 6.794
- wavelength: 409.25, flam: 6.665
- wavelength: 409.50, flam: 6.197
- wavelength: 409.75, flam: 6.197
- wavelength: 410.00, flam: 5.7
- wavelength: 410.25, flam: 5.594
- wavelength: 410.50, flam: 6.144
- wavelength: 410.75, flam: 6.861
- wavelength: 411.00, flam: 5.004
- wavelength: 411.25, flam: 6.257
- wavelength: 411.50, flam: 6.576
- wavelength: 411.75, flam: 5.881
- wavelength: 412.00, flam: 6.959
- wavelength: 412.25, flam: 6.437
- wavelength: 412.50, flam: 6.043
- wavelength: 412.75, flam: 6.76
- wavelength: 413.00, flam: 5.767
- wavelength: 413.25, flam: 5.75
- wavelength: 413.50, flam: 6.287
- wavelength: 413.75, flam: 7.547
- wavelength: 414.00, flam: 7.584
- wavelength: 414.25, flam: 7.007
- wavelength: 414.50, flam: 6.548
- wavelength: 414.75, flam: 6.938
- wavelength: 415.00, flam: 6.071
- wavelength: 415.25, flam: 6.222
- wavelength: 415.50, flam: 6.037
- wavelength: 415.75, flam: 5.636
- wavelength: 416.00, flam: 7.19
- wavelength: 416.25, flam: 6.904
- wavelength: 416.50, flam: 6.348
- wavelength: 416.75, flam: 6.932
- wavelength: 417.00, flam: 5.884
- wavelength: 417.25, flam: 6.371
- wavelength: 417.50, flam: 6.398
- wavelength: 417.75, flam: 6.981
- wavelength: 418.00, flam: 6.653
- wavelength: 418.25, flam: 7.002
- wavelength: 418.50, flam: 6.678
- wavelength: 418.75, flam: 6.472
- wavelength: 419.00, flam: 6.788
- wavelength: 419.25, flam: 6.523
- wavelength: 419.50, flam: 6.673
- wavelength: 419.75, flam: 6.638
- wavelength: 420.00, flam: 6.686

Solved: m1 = 0.159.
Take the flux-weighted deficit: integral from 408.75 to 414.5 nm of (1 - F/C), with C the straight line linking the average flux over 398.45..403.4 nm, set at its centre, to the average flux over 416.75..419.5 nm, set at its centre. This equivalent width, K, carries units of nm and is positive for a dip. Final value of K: 0.12 nm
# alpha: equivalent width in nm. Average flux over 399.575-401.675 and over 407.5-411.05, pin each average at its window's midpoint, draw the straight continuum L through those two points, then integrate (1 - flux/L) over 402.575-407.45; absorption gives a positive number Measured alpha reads -0.306 nm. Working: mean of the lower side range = 6.18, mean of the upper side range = 6.27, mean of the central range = 6.62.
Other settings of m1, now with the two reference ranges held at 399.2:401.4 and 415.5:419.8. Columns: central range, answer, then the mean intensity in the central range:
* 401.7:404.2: -0.13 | 6.6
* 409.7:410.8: 0.07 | 6.04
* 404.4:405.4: -0.03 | 6.53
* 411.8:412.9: 0.00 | 6.49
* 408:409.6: -0.07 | 6.69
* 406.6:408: -0.03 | 6.5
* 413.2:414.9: -0.09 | 6.84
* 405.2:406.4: -0.04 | 6.53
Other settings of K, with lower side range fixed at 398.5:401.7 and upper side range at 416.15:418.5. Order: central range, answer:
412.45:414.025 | 0.003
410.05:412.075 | 0.103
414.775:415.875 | 0.080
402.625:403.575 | -0.103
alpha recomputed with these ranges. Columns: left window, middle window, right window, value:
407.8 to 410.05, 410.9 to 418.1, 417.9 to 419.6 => 0.169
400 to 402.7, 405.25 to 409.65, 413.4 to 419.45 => -0.055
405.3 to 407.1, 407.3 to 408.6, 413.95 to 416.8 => -0.012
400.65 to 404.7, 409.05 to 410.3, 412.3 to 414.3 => 0.076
